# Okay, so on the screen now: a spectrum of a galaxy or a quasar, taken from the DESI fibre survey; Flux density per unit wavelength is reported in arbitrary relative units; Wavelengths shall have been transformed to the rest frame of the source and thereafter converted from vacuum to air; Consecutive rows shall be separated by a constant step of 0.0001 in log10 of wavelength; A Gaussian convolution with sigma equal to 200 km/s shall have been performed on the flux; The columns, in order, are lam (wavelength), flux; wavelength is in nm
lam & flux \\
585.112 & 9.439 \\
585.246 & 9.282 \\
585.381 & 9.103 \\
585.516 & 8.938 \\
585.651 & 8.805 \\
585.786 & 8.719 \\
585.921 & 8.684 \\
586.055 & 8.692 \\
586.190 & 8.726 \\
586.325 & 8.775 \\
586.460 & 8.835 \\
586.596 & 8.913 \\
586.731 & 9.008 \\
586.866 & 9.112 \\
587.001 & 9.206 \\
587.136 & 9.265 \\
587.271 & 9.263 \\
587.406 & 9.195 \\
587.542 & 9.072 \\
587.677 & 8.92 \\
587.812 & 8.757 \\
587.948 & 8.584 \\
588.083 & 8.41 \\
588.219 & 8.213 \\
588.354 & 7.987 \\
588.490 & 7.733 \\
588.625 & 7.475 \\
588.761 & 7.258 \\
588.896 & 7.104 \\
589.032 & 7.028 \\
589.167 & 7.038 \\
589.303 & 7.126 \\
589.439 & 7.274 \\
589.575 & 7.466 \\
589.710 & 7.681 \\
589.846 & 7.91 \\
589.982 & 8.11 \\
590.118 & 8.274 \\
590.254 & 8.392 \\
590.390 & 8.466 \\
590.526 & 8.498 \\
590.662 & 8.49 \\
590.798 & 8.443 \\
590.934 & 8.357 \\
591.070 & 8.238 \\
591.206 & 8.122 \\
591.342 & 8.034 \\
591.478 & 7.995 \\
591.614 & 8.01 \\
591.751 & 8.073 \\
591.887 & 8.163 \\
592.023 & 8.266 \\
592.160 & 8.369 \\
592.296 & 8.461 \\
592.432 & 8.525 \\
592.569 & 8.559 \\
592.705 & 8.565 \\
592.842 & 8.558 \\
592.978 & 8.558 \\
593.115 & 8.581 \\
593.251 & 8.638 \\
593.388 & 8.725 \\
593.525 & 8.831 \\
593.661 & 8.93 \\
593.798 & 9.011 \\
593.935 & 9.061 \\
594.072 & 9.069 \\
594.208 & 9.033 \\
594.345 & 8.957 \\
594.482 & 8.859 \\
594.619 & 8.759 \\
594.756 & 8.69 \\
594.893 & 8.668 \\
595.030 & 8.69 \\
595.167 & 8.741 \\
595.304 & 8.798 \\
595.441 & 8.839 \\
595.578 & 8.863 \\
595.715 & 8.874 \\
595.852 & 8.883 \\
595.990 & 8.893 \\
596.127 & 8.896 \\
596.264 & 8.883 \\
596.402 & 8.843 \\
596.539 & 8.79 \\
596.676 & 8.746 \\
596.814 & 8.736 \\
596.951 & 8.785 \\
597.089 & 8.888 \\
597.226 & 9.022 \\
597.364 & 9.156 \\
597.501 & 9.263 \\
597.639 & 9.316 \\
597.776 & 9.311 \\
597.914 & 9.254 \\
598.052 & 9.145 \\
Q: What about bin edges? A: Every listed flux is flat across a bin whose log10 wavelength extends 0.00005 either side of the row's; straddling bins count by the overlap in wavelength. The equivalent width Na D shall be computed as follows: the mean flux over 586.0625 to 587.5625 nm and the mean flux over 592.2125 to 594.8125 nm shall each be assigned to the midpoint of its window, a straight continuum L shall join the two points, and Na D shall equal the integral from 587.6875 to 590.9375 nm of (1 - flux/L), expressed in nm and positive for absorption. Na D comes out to 0.360 nm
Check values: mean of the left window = 9.01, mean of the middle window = 7.93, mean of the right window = 8.76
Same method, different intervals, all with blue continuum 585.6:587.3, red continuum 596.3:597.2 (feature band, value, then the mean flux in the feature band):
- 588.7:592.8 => 0.40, 8.02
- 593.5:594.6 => -0.02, 8.97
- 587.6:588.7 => 0.08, 8.26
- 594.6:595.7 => 0.01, 8.76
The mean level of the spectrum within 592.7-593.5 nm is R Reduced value 8.61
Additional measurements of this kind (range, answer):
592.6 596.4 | 8.81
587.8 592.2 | 7.97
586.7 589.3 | 8.31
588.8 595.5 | 8.34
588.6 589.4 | 7.16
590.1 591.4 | 8.34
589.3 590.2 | 7.74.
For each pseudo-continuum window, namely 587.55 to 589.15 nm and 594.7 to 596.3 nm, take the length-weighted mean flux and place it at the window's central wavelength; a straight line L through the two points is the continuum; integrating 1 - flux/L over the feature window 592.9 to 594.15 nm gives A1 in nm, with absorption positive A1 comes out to -0.04 nm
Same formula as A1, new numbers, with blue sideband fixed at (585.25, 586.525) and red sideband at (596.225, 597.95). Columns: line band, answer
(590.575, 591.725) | 0.09 nm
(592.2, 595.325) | 0.07 nm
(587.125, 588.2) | 0.00 nm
